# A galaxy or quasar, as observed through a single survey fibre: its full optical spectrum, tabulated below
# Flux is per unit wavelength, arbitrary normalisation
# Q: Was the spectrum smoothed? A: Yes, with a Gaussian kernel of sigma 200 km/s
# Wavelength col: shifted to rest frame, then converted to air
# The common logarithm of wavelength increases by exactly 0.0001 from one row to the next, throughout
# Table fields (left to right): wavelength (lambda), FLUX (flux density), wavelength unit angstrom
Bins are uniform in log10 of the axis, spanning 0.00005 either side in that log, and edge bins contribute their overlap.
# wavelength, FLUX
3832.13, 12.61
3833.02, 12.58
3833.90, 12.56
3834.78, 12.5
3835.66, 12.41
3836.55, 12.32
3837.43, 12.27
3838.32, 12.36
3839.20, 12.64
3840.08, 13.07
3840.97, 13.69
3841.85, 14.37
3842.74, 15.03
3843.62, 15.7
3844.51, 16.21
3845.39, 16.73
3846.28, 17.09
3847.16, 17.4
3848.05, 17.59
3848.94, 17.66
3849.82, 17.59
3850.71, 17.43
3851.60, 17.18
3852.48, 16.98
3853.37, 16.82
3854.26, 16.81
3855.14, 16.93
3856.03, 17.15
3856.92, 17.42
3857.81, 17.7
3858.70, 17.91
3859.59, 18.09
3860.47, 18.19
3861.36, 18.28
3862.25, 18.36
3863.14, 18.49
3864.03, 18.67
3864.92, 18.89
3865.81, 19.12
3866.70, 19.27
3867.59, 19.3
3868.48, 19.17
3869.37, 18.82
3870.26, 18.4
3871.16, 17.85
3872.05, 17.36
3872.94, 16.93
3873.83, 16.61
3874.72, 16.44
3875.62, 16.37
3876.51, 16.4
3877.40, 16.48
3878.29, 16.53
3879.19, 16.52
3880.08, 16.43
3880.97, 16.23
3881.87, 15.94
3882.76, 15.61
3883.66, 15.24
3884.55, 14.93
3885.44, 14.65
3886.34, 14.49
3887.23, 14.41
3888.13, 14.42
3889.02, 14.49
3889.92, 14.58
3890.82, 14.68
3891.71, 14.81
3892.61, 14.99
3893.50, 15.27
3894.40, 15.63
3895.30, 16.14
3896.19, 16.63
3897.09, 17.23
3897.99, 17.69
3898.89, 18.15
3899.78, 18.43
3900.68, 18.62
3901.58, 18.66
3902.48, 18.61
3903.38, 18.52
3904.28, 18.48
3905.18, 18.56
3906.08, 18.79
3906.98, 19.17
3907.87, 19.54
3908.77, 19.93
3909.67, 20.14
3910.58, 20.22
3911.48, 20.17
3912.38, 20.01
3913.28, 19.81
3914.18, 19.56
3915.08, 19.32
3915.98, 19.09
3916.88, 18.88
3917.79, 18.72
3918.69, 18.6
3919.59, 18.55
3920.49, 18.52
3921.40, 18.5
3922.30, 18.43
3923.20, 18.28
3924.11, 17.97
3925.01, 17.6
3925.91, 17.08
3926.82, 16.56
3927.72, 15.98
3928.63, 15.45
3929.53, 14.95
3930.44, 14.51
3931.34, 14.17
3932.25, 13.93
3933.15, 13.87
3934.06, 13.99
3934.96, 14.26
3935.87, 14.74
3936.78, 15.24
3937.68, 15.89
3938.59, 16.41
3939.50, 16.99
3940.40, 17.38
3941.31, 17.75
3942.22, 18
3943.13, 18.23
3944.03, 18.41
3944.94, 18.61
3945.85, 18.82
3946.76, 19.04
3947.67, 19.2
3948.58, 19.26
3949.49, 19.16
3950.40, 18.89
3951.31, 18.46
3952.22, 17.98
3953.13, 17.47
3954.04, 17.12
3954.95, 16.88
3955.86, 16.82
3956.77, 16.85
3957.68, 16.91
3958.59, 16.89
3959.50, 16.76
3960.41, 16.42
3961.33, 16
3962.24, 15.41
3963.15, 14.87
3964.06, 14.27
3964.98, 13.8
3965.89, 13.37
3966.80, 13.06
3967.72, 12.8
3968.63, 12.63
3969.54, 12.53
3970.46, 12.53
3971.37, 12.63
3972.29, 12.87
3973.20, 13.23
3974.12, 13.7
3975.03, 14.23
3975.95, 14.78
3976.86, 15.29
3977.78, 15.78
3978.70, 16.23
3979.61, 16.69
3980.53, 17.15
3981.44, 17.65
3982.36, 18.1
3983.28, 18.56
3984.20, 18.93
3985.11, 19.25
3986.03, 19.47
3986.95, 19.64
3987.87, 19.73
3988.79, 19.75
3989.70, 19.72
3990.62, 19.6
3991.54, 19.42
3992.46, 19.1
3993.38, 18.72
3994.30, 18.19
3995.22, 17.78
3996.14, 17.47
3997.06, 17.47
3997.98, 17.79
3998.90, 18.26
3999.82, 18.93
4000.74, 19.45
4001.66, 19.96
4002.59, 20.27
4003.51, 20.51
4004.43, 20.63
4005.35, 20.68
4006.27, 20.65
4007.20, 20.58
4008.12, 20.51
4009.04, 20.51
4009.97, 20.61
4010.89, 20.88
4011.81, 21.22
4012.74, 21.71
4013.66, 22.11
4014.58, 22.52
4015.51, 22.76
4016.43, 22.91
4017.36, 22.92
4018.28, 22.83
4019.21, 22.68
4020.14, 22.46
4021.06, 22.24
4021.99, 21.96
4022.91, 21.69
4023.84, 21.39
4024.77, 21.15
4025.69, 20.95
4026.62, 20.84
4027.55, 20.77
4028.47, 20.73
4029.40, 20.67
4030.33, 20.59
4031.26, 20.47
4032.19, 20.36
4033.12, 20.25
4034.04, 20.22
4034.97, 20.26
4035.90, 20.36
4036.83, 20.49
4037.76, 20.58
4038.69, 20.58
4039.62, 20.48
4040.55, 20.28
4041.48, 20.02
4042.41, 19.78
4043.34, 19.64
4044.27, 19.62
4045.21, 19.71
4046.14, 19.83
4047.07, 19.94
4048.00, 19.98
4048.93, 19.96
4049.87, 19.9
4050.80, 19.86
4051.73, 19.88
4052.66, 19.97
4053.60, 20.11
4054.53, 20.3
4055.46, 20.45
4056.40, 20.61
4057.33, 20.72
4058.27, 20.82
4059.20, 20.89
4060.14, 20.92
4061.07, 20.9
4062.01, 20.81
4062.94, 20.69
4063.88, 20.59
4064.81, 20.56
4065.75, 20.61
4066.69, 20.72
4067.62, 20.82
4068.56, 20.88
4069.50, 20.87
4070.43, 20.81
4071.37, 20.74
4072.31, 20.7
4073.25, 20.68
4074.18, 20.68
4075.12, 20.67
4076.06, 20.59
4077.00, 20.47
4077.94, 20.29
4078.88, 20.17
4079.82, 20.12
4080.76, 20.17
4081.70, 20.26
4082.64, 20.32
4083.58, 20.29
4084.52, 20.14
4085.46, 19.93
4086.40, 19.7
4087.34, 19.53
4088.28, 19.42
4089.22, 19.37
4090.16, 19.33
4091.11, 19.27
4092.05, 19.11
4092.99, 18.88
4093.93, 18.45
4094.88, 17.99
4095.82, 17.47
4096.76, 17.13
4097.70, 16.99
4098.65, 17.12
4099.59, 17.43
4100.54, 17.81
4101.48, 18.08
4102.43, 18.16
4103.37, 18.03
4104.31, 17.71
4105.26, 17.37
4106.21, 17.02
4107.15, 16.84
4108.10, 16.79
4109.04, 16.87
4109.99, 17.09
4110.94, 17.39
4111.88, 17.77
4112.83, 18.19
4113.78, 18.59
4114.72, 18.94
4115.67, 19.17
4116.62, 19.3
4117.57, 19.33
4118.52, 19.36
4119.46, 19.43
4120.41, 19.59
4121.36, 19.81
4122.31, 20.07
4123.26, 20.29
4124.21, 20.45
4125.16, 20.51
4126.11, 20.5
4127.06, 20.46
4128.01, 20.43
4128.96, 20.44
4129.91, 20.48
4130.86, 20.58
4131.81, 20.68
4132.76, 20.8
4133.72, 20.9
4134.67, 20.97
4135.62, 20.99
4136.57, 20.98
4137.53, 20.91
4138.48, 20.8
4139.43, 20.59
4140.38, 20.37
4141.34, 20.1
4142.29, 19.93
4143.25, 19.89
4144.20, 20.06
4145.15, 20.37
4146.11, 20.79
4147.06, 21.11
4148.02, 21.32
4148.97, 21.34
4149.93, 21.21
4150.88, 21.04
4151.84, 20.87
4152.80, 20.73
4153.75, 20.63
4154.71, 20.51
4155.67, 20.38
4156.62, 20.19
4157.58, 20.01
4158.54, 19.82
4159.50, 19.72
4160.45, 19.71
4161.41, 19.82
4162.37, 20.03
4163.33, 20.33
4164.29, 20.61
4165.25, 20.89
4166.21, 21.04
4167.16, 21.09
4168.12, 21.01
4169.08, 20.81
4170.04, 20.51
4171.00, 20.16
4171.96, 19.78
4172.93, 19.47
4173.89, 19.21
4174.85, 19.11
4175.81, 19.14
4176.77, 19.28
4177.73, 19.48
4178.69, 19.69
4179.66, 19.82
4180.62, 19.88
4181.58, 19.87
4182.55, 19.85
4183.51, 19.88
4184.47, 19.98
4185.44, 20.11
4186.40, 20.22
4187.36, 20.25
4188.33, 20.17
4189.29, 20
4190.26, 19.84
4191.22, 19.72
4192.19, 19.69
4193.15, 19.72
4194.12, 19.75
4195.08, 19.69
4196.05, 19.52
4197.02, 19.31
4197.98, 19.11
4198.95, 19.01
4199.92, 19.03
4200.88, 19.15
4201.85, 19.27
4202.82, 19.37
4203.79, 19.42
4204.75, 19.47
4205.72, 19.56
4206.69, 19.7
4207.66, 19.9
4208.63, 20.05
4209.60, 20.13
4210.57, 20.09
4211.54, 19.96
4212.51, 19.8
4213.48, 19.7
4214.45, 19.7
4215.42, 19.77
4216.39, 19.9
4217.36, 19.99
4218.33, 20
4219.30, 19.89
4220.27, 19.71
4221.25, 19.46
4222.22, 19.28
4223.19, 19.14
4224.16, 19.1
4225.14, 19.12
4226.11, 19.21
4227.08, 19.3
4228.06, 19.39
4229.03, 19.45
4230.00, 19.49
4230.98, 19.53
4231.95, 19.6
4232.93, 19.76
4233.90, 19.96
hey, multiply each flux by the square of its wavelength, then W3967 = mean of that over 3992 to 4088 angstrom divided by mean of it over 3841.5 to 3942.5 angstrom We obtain 1.3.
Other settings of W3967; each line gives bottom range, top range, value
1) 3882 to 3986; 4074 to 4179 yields 1.30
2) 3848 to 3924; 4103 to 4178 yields 1.28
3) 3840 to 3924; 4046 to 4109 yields 1.24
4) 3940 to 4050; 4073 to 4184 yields 1.12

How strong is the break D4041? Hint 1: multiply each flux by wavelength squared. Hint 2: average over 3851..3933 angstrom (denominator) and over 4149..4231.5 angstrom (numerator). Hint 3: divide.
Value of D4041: 1.33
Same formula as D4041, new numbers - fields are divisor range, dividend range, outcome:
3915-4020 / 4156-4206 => 1.24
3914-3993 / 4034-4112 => 1.24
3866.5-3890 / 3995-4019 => 1.33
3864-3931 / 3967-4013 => 1.08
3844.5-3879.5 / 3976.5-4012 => 1.16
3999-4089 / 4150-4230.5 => 1.03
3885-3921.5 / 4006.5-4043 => 1.27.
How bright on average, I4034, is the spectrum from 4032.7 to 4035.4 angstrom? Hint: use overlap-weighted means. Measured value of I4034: 20.3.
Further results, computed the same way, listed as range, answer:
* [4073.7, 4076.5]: 20.7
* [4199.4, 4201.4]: 19.1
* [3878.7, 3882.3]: 16.3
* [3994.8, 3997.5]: 17.6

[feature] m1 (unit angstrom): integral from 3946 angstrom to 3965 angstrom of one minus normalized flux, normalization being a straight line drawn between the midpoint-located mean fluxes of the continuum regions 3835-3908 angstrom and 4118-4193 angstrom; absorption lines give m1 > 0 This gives 0.6 angstrom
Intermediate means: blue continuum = 16.6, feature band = 17.2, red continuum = 20.3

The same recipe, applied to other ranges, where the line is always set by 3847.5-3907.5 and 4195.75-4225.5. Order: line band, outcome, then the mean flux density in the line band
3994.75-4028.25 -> -5.0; 20.8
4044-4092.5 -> -4.6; 20.3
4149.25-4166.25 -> -1.1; 20.4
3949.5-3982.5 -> 4.2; 15.5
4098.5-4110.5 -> 0.9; 17.4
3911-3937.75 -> 0.5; 17.1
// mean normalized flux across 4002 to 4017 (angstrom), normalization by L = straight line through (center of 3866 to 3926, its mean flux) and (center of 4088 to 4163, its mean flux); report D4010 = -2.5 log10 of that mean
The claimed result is -0.15 mag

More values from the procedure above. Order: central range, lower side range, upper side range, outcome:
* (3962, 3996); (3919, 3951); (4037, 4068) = 0.126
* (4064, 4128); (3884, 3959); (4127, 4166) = 0.030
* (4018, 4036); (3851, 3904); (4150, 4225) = -0.152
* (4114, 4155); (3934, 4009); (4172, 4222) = -0.076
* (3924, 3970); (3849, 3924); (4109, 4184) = 0.119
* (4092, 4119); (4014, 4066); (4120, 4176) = 0.148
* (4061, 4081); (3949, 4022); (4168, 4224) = -0.103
